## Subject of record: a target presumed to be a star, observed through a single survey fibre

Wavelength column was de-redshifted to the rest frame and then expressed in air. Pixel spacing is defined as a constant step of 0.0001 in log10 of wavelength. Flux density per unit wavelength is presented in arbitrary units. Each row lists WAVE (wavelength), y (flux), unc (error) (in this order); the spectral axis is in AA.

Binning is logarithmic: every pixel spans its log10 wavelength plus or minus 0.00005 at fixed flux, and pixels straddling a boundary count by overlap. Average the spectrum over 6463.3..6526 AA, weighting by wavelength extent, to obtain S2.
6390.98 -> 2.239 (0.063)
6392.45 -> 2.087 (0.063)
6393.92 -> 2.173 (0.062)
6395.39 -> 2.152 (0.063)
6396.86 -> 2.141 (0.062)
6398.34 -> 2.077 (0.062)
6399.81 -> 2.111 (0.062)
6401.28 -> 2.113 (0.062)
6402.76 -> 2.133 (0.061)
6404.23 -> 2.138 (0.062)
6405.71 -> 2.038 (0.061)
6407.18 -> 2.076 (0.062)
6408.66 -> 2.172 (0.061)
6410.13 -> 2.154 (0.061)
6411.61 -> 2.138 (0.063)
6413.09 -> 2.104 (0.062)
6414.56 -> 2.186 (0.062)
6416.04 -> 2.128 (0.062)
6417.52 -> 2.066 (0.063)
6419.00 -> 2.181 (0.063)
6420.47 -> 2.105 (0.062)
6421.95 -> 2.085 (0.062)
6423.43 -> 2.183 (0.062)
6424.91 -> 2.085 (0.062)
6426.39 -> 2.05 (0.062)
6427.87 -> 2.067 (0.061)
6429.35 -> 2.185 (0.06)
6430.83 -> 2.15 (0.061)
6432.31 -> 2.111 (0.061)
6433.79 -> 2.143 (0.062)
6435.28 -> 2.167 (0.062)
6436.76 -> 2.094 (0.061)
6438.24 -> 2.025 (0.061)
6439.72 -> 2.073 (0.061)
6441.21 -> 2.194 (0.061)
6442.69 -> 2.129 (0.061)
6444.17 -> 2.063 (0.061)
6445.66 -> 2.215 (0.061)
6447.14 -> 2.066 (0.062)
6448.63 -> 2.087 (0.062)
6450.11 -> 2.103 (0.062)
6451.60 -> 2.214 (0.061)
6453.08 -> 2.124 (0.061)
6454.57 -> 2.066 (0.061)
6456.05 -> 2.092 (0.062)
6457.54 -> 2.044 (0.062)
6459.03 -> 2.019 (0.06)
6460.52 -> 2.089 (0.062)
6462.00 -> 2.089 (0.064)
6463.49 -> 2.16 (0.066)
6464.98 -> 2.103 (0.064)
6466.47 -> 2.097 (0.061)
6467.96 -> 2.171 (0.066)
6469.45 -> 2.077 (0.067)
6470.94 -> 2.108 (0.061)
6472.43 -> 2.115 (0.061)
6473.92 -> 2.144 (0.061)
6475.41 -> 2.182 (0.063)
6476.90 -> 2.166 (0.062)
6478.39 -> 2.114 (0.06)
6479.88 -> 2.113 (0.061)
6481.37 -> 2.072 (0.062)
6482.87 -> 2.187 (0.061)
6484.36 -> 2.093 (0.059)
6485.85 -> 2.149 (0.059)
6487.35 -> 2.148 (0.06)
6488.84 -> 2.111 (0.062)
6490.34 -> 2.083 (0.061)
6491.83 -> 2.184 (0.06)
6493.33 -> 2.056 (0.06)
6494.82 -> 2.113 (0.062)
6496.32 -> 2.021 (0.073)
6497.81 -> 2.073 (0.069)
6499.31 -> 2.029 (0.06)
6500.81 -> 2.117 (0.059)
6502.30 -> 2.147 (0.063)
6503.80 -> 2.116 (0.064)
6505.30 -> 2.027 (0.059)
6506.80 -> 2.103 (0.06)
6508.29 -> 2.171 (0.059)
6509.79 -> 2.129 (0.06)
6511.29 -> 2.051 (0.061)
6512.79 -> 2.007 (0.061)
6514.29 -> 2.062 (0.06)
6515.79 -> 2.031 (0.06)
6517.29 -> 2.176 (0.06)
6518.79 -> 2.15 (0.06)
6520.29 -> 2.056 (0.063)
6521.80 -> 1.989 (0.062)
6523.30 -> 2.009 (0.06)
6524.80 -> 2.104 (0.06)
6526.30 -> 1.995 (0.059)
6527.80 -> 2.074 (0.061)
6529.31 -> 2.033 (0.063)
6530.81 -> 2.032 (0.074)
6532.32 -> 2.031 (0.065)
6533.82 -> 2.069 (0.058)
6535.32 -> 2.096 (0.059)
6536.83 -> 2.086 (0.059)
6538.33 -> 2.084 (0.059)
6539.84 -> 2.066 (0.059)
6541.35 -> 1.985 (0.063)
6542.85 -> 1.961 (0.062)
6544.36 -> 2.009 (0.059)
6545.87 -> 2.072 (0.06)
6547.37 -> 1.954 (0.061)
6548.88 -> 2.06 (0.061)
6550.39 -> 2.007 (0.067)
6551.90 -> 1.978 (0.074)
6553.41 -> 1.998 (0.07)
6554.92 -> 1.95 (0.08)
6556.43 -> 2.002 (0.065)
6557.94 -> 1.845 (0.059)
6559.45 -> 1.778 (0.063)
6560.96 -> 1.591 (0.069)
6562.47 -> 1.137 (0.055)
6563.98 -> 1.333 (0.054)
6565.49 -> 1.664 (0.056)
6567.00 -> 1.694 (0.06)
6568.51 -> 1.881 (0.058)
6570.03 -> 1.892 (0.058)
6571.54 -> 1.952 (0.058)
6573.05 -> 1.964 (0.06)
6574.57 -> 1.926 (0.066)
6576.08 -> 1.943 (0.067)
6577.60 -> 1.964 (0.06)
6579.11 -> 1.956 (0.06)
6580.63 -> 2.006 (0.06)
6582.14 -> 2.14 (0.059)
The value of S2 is 2.1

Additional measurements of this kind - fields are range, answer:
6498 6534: 2.07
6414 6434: 2.12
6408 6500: 2.11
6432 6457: 2.11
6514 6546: 2.05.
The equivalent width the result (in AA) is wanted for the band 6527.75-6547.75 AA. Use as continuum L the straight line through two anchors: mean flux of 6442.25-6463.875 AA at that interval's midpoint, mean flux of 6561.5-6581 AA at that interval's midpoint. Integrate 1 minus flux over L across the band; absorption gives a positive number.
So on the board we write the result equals -1.7 AA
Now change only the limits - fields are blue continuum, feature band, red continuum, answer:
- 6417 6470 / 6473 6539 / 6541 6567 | -4.58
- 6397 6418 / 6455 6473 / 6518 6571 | -0.48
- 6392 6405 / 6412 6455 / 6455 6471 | -0.22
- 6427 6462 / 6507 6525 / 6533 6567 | -1.06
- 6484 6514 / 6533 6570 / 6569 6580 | 1.89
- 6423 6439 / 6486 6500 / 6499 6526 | -0.03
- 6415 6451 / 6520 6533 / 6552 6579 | -0.96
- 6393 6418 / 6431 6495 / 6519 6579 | -2.15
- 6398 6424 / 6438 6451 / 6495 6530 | -0.03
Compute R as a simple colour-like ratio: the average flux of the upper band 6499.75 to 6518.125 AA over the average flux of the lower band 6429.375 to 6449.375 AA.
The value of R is 0.99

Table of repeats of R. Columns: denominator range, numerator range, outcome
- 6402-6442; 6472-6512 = 1.00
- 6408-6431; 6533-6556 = 0.95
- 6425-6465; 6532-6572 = 0.90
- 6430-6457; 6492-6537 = 0.98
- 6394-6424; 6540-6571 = 0.87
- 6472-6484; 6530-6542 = 0.96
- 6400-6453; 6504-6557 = 0.97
